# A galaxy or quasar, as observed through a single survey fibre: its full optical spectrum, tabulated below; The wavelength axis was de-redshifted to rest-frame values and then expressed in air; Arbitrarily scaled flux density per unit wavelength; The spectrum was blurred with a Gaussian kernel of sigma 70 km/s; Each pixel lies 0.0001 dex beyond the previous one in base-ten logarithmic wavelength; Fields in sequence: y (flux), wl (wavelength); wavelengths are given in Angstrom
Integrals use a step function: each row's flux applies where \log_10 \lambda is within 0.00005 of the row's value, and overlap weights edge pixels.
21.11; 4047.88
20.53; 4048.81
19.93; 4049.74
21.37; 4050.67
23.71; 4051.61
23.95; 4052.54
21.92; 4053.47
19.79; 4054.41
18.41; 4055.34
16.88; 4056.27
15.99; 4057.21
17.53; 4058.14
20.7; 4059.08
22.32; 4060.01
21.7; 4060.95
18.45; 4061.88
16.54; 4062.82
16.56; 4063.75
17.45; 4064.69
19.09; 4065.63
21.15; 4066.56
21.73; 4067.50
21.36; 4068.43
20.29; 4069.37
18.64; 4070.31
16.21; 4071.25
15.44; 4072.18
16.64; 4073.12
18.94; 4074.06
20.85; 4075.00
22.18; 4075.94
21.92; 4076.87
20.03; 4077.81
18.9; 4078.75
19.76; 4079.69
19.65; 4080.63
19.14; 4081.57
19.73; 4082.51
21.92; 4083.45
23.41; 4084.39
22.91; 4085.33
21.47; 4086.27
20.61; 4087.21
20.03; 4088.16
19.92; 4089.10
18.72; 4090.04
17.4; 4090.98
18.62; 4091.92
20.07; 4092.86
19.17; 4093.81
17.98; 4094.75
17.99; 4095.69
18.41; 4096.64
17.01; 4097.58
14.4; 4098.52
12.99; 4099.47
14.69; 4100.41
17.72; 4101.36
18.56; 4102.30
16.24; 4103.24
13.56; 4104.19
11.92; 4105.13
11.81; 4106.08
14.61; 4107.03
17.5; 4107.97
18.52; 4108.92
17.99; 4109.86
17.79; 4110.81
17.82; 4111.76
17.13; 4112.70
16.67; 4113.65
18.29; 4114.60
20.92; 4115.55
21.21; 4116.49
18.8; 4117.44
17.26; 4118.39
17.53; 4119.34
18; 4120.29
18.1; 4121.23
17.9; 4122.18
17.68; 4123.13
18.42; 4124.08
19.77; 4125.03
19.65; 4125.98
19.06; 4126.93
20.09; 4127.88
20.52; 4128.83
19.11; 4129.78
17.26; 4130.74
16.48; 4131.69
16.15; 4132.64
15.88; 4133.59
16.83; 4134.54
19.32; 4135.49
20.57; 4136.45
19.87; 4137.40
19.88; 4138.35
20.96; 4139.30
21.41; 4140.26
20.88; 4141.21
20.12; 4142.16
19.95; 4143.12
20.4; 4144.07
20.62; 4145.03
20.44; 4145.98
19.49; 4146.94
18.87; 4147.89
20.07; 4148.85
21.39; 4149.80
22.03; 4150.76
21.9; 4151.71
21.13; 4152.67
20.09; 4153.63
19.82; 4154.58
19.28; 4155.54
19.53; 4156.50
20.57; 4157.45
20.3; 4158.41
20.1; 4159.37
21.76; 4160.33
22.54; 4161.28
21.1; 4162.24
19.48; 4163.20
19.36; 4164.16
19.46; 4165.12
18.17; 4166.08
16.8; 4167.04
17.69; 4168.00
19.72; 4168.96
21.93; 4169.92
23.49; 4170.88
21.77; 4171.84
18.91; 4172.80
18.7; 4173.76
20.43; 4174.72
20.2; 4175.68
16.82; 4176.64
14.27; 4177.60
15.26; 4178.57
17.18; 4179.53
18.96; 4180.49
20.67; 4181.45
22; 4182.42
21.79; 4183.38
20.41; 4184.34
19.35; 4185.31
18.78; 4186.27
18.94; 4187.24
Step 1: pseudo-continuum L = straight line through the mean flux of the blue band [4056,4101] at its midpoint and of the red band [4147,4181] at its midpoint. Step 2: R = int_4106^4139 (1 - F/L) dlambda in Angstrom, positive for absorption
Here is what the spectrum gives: 2.0 Angstrom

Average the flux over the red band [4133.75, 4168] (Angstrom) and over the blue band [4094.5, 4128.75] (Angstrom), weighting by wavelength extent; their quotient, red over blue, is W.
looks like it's 1.15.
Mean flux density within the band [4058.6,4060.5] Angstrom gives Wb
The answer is 21.4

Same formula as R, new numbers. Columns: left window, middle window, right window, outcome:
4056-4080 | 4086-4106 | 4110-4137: 1.5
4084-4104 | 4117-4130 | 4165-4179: -0.1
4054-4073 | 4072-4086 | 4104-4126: -1.4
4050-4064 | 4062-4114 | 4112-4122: 2.0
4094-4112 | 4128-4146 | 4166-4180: -1.9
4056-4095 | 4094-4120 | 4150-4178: 3.6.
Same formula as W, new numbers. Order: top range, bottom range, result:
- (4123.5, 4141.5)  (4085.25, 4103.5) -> 1.05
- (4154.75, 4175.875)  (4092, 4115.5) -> 1.20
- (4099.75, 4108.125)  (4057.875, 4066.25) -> 0.79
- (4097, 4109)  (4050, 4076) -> 0.79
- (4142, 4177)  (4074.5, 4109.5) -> 1.10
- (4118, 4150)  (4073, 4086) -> 0.93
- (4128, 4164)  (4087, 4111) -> 1.17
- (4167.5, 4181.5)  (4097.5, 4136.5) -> 1.09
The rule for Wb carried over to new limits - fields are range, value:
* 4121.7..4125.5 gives 18.4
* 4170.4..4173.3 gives 21.4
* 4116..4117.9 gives 20.1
